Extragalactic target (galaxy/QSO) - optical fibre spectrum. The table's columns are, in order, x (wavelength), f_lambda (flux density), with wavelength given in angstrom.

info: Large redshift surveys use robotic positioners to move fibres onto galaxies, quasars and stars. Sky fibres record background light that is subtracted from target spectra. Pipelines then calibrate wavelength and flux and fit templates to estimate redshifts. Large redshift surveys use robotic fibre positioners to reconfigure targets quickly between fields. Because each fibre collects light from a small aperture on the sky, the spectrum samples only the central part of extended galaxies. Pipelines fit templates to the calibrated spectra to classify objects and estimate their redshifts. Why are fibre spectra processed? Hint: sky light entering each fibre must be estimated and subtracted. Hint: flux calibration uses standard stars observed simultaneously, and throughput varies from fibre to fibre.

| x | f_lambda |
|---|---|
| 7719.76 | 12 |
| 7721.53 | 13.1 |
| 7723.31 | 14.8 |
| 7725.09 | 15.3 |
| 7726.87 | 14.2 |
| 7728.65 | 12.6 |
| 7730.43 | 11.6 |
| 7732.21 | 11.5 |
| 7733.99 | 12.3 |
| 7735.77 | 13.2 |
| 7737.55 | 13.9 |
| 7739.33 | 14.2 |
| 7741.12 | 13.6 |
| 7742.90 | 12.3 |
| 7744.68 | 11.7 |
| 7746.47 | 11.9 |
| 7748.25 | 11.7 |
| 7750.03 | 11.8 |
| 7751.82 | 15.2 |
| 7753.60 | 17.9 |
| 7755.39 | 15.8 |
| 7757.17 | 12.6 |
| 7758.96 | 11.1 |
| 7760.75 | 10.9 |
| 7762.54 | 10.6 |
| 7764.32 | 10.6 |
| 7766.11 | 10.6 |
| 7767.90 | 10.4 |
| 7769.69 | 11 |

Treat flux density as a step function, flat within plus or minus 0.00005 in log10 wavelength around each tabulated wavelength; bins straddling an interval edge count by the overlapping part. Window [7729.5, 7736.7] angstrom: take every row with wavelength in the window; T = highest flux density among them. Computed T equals 13.2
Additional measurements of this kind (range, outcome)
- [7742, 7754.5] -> 17.9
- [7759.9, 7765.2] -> 10.9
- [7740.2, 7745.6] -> 13.6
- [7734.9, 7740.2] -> 14.2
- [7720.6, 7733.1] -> 15.3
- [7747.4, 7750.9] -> 11.8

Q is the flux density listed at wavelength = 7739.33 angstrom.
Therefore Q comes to 14.2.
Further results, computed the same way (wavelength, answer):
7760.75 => 10.9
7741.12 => 13.6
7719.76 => 12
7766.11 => 10.6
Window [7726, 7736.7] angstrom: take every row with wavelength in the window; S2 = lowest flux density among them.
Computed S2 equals 11.5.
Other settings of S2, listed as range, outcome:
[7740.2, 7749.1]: 11.7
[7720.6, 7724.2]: 13.1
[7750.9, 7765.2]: 10.6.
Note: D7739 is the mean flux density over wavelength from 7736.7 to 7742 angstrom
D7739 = 13.9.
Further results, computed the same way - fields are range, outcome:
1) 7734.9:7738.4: 13.6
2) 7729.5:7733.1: 11.6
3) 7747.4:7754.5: 14.2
